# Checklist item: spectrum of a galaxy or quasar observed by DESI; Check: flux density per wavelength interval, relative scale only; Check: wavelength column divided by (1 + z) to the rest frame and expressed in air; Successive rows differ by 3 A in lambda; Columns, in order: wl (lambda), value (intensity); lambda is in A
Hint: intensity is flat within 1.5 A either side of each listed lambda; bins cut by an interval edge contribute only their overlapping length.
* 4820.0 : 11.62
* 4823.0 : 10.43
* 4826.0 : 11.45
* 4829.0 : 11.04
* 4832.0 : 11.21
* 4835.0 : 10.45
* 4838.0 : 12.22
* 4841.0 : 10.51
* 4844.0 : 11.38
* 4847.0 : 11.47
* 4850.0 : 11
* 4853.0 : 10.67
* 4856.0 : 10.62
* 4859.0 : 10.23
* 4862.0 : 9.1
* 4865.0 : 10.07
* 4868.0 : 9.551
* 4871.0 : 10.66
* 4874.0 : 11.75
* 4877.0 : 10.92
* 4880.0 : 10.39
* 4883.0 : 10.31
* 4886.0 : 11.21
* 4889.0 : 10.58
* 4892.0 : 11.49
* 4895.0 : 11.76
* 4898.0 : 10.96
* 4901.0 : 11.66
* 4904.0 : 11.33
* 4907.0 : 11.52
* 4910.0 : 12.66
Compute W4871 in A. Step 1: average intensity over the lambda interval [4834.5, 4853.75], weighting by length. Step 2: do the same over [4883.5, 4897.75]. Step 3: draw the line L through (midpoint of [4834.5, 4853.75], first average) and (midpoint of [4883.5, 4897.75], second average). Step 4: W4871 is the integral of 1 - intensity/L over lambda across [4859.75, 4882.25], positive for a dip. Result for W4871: 1.6 A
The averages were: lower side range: 11.2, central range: 10.3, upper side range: 11.2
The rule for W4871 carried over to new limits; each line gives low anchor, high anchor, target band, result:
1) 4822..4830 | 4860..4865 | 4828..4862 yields -2.3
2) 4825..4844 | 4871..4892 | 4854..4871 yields 1.5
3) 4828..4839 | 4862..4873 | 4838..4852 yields -0.5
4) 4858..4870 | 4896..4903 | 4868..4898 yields -0.9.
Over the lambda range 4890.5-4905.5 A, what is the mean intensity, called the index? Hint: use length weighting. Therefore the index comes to 11.4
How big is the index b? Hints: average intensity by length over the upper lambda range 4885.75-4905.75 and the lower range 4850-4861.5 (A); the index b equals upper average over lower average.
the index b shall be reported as 1.08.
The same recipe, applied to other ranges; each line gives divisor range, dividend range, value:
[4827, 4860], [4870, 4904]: 1.01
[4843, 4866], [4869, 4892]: 1.03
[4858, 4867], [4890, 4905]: 1.17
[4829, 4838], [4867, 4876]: 0.97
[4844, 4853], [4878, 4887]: 0.95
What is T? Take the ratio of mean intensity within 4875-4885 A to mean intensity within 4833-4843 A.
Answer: 0.96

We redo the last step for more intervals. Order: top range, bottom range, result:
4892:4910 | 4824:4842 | 1.04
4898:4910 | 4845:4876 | 1.10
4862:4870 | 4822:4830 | 0.88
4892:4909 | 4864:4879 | 1.08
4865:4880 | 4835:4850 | 0.94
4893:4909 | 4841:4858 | 1.05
